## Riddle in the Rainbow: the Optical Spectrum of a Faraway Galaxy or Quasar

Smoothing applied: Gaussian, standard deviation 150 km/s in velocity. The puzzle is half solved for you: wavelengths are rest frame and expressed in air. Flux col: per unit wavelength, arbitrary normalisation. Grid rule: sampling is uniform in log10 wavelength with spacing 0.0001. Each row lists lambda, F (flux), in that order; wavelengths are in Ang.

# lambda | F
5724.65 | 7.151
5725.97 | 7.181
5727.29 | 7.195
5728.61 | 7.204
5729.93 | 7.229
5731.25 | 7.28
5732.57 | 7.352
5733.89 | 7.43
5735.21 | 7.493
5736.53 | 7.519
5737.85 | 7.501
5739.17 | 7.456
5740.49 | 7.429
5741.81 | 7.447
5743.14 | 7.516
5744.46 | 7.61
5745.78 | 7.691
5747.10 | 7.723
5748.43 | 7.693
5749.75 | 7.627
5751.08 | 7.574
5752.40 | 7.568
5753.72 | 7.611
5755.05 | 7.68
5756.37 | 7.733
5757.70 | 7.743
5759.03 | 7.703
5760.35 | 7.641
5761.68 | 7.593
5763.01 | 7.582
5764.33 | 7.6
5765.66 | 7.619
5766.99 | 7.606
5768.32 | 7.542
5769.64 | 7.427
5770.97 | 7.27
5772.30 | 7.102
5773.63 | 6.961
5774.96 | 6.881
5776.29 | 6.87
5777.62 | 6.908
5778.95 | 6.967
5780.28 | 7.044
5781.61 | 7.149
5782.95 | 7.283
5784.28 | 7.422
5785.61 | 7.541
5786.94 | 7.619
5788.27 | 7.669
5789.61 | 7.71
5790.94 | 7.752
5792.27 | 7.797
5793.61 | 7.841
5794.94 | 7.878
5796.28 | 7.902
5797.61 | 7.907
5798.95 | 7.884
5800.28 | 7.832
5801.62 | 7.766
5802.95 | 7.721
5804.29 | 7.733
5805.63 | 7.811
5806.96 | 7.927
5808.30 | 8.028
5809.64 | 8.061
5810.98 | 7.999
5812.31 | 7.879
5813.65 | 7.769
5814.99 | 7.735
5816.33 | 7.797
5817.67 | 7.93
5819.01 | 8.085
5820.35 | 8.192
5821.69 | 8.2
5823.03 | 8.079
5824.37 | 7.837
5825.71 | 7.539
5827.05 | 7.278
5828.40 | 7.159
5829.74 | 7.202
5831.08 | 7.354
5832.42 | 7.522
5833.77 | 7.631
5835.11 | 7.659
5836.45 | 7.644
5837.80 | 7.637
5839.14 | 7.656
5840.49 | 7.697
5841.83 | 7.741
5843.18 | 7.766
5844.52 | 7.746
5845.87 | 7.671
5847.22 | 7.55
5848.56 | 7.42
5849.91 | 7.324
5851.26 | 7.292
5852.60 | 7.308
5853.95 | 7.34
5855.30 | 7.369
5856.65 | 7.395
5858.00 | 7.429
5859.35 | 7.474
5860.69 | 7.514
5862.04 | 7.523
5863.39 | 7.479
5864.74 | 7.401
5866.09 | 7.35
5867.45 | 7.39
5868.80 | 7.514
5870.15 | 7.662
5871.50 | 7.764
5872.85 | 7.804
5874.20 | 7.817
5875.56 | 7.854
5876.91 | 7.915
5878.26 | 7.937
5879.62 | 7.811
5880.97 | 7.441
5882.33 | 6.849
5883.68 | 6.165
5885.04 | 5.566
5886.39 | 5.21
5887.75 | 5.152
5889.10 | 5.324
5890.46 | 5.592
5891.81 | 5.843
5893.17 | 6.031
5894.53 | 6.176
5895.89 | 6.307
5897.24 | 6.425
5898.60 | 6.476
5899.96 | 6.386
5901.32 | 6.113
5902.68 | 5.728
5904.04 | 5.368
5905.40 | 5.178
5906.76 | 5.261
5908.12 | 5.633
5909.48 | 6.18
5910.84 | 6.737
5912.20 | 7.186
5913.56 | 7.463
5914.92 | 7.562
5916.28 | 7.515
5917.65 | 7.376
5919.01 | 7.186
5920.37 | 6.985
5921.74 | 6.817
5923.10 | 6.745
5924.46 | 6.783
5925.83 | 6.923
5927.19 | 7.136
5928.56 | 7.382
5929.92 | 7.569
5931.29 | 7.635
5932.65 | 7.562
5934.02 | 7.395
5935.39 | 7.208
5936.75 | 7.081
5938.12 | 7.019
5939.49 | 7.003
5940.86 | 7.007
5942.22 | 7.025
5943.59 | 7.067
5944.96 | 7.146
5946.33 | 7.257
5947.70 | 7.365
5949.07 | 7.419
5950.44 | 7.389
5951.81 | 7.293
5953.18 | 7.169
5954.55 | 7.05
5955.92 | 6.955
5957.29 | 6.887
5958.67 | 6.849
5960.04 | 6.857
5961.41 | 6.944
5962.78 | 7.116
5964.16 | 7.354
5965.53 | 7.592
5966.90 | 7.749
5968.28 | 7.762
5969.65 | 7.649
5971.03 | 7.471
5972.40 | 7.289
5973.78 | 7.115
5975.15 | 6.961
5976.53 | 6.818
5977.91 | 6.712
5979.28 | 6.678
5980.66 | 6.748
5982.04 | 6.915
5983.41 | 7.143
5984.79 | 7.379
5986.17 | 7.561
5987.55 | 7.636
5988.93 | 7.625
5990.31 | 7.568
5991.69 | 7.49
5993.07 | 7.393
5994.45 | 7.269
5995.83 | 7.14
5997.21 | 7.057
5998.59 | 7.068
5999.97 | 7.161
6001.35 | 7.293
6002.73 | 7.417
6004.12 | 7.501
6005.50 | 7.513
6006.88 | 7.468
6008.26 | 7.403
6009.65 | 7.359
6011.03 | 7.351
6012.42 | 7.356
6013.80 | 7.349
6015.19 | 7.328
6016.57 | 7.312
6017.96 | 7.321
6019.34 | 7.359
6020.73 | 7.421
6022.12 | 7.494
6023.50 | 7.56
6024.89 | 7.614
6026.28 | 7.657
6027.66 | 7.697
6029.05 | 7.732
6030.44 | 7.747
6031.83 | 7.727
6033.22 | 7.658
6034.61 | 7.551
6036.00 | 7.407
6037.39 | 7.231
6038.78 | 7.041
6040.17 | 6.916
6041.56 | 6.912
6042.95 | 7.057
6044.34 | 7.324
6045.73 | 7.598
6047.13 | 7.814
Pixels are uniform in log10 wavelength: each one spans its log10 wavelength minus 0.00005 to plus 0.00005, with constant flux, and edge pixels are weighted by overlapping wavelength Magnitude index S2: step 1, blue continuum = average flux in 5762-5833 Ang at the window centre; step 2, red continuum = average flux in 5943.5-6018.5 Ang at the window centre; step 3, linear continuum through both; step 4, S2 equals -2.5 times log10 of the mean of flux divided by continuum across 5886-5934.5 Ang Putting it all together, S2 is 0.137 mag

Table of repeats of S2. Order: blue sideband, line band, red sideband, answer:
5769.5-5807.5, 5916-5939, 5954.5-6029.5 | 0.03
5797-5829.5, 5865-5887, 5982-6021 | 0.06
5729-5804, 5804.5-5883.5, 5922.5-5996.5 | -0.03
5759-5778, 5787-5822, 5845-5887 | -0.07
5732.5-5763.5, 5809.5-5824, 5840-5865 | -0.06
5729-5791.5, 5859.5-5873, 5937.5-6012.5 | -0.03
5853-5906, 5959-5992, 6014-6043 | -0.01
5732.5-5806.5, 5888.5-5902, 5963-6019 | 0.22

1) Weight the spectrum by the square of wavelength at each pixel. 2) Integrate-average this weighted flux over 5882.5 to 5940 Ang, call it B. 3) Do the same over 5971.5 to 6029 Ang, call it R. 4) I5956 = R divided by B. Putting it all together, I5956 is 1.15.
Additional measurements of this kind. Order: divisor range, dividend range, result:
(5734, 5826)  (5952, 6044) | 1.03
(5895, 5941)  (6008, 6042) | 1.14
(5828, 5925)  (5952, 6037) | 1.09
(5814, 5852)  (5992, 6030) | 1.03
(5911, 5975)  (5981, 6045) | 1.05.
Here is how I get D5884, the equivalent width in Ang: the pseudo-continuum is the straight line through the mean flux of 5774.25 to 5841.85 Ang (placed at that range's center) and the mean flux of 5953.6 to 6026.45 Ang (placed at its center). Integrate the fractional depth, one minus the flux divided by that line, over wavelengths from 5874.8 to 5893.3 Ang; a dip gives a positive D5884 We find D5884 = 2.5 Ang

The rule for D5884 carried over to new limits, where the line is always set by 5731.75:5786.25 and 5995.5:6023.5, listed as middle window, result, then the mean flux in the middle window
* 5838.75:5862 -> -0.3 Ang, 7.51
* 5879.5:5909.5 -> 5.8 Ang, 5.97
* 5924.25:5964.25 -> 1.1 Ang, 7.16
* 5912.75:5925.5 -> 0.4 Ang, 7.15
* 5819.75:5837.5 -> -0.5 Ang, 7.64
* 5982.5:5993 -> -0.2 Ang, 7.47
